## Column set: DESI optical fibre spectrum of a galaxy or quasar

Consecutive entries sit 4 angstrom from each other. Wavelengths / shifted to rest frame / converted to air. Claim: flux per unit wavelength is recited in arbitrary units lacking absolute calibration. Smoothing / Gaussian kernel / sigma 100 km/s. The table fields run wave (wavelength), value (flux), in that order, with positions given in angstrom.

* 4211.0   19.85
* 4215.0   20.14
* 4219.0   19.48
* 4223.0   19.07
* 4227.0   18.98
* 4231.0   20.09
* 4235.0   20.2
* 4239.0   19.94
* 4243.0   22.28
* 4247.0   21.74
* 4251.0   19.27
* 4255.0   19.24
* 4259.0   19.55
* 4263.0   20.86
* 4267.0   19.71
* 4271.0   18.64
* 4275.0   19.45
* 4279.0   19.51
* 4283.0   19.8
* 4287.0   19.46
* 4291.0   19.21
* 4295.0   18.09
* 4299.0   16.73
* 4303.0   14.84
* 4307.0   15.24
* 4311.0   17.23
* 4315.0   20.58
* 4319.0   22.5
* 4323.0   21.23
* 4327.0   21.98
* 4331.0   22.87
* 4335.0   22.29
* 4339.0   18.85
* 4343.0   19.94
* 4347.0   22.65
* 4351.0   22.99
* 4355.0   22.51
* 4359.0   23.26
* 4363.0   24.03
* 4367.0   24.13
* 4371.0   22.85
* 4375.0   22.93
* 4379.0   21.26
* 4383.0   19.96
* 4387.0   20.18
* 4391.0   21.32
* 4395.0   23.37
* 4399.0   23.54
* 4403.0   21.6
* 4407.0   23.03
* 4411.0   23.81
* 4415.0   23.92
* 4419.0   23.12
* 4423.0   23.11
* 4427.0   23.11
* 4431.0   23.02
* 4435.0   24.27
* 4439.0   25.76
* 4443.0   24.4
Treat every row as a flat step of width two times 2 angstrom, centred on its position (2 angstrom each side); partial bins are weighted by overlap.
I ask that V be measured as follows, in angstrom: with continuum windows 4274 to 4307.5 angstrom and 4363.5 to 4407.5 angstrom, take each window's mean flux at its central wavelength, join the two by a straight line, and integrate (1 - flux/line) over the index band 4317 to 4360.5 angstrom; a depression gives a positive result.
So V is -3.7 angstrom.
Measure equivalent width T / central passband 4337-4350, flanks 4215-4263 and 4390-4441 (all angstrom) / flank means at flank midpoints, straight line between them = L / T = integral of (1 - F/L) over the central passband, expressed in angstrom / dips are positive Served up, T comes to 0.8 angstrom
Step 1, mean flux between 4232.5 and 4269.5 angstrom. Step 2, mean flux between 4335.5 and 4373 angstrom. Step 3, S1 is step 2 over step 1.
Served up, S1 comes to 1.10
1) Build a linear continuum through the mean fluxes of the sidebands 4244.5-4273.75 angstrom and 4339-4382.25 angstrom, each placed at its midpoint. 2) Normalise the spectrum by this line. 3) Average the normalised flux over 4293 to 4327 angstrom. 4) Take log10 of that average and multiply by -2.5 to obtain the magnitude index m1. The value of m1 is 0.15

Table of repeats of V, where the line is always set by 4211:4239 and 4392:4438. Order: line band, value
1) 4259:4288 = 1.4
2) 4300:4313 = 3.3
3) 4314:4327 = -0.1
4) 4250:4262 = 0.5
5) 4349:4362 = -0.5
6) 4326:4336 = -0.3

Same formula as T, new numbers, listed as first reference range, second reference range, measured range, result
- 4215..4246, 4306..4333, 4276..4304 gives 2.6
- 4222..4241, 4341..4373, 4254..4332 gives 7.0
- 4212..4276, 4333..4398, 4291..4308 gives 3.5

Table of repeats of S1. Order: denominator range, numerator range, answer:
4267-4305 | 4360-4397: 1.20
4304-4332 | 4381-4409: 1.10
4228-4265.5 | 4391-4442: 1.15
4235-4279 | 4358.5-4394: 1.11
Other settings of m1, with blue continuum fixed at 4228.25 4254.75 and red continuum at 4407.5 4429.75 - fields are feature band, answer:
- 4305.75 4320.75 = 0.141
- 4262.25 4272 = 0.062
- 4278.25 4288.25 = 0.082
